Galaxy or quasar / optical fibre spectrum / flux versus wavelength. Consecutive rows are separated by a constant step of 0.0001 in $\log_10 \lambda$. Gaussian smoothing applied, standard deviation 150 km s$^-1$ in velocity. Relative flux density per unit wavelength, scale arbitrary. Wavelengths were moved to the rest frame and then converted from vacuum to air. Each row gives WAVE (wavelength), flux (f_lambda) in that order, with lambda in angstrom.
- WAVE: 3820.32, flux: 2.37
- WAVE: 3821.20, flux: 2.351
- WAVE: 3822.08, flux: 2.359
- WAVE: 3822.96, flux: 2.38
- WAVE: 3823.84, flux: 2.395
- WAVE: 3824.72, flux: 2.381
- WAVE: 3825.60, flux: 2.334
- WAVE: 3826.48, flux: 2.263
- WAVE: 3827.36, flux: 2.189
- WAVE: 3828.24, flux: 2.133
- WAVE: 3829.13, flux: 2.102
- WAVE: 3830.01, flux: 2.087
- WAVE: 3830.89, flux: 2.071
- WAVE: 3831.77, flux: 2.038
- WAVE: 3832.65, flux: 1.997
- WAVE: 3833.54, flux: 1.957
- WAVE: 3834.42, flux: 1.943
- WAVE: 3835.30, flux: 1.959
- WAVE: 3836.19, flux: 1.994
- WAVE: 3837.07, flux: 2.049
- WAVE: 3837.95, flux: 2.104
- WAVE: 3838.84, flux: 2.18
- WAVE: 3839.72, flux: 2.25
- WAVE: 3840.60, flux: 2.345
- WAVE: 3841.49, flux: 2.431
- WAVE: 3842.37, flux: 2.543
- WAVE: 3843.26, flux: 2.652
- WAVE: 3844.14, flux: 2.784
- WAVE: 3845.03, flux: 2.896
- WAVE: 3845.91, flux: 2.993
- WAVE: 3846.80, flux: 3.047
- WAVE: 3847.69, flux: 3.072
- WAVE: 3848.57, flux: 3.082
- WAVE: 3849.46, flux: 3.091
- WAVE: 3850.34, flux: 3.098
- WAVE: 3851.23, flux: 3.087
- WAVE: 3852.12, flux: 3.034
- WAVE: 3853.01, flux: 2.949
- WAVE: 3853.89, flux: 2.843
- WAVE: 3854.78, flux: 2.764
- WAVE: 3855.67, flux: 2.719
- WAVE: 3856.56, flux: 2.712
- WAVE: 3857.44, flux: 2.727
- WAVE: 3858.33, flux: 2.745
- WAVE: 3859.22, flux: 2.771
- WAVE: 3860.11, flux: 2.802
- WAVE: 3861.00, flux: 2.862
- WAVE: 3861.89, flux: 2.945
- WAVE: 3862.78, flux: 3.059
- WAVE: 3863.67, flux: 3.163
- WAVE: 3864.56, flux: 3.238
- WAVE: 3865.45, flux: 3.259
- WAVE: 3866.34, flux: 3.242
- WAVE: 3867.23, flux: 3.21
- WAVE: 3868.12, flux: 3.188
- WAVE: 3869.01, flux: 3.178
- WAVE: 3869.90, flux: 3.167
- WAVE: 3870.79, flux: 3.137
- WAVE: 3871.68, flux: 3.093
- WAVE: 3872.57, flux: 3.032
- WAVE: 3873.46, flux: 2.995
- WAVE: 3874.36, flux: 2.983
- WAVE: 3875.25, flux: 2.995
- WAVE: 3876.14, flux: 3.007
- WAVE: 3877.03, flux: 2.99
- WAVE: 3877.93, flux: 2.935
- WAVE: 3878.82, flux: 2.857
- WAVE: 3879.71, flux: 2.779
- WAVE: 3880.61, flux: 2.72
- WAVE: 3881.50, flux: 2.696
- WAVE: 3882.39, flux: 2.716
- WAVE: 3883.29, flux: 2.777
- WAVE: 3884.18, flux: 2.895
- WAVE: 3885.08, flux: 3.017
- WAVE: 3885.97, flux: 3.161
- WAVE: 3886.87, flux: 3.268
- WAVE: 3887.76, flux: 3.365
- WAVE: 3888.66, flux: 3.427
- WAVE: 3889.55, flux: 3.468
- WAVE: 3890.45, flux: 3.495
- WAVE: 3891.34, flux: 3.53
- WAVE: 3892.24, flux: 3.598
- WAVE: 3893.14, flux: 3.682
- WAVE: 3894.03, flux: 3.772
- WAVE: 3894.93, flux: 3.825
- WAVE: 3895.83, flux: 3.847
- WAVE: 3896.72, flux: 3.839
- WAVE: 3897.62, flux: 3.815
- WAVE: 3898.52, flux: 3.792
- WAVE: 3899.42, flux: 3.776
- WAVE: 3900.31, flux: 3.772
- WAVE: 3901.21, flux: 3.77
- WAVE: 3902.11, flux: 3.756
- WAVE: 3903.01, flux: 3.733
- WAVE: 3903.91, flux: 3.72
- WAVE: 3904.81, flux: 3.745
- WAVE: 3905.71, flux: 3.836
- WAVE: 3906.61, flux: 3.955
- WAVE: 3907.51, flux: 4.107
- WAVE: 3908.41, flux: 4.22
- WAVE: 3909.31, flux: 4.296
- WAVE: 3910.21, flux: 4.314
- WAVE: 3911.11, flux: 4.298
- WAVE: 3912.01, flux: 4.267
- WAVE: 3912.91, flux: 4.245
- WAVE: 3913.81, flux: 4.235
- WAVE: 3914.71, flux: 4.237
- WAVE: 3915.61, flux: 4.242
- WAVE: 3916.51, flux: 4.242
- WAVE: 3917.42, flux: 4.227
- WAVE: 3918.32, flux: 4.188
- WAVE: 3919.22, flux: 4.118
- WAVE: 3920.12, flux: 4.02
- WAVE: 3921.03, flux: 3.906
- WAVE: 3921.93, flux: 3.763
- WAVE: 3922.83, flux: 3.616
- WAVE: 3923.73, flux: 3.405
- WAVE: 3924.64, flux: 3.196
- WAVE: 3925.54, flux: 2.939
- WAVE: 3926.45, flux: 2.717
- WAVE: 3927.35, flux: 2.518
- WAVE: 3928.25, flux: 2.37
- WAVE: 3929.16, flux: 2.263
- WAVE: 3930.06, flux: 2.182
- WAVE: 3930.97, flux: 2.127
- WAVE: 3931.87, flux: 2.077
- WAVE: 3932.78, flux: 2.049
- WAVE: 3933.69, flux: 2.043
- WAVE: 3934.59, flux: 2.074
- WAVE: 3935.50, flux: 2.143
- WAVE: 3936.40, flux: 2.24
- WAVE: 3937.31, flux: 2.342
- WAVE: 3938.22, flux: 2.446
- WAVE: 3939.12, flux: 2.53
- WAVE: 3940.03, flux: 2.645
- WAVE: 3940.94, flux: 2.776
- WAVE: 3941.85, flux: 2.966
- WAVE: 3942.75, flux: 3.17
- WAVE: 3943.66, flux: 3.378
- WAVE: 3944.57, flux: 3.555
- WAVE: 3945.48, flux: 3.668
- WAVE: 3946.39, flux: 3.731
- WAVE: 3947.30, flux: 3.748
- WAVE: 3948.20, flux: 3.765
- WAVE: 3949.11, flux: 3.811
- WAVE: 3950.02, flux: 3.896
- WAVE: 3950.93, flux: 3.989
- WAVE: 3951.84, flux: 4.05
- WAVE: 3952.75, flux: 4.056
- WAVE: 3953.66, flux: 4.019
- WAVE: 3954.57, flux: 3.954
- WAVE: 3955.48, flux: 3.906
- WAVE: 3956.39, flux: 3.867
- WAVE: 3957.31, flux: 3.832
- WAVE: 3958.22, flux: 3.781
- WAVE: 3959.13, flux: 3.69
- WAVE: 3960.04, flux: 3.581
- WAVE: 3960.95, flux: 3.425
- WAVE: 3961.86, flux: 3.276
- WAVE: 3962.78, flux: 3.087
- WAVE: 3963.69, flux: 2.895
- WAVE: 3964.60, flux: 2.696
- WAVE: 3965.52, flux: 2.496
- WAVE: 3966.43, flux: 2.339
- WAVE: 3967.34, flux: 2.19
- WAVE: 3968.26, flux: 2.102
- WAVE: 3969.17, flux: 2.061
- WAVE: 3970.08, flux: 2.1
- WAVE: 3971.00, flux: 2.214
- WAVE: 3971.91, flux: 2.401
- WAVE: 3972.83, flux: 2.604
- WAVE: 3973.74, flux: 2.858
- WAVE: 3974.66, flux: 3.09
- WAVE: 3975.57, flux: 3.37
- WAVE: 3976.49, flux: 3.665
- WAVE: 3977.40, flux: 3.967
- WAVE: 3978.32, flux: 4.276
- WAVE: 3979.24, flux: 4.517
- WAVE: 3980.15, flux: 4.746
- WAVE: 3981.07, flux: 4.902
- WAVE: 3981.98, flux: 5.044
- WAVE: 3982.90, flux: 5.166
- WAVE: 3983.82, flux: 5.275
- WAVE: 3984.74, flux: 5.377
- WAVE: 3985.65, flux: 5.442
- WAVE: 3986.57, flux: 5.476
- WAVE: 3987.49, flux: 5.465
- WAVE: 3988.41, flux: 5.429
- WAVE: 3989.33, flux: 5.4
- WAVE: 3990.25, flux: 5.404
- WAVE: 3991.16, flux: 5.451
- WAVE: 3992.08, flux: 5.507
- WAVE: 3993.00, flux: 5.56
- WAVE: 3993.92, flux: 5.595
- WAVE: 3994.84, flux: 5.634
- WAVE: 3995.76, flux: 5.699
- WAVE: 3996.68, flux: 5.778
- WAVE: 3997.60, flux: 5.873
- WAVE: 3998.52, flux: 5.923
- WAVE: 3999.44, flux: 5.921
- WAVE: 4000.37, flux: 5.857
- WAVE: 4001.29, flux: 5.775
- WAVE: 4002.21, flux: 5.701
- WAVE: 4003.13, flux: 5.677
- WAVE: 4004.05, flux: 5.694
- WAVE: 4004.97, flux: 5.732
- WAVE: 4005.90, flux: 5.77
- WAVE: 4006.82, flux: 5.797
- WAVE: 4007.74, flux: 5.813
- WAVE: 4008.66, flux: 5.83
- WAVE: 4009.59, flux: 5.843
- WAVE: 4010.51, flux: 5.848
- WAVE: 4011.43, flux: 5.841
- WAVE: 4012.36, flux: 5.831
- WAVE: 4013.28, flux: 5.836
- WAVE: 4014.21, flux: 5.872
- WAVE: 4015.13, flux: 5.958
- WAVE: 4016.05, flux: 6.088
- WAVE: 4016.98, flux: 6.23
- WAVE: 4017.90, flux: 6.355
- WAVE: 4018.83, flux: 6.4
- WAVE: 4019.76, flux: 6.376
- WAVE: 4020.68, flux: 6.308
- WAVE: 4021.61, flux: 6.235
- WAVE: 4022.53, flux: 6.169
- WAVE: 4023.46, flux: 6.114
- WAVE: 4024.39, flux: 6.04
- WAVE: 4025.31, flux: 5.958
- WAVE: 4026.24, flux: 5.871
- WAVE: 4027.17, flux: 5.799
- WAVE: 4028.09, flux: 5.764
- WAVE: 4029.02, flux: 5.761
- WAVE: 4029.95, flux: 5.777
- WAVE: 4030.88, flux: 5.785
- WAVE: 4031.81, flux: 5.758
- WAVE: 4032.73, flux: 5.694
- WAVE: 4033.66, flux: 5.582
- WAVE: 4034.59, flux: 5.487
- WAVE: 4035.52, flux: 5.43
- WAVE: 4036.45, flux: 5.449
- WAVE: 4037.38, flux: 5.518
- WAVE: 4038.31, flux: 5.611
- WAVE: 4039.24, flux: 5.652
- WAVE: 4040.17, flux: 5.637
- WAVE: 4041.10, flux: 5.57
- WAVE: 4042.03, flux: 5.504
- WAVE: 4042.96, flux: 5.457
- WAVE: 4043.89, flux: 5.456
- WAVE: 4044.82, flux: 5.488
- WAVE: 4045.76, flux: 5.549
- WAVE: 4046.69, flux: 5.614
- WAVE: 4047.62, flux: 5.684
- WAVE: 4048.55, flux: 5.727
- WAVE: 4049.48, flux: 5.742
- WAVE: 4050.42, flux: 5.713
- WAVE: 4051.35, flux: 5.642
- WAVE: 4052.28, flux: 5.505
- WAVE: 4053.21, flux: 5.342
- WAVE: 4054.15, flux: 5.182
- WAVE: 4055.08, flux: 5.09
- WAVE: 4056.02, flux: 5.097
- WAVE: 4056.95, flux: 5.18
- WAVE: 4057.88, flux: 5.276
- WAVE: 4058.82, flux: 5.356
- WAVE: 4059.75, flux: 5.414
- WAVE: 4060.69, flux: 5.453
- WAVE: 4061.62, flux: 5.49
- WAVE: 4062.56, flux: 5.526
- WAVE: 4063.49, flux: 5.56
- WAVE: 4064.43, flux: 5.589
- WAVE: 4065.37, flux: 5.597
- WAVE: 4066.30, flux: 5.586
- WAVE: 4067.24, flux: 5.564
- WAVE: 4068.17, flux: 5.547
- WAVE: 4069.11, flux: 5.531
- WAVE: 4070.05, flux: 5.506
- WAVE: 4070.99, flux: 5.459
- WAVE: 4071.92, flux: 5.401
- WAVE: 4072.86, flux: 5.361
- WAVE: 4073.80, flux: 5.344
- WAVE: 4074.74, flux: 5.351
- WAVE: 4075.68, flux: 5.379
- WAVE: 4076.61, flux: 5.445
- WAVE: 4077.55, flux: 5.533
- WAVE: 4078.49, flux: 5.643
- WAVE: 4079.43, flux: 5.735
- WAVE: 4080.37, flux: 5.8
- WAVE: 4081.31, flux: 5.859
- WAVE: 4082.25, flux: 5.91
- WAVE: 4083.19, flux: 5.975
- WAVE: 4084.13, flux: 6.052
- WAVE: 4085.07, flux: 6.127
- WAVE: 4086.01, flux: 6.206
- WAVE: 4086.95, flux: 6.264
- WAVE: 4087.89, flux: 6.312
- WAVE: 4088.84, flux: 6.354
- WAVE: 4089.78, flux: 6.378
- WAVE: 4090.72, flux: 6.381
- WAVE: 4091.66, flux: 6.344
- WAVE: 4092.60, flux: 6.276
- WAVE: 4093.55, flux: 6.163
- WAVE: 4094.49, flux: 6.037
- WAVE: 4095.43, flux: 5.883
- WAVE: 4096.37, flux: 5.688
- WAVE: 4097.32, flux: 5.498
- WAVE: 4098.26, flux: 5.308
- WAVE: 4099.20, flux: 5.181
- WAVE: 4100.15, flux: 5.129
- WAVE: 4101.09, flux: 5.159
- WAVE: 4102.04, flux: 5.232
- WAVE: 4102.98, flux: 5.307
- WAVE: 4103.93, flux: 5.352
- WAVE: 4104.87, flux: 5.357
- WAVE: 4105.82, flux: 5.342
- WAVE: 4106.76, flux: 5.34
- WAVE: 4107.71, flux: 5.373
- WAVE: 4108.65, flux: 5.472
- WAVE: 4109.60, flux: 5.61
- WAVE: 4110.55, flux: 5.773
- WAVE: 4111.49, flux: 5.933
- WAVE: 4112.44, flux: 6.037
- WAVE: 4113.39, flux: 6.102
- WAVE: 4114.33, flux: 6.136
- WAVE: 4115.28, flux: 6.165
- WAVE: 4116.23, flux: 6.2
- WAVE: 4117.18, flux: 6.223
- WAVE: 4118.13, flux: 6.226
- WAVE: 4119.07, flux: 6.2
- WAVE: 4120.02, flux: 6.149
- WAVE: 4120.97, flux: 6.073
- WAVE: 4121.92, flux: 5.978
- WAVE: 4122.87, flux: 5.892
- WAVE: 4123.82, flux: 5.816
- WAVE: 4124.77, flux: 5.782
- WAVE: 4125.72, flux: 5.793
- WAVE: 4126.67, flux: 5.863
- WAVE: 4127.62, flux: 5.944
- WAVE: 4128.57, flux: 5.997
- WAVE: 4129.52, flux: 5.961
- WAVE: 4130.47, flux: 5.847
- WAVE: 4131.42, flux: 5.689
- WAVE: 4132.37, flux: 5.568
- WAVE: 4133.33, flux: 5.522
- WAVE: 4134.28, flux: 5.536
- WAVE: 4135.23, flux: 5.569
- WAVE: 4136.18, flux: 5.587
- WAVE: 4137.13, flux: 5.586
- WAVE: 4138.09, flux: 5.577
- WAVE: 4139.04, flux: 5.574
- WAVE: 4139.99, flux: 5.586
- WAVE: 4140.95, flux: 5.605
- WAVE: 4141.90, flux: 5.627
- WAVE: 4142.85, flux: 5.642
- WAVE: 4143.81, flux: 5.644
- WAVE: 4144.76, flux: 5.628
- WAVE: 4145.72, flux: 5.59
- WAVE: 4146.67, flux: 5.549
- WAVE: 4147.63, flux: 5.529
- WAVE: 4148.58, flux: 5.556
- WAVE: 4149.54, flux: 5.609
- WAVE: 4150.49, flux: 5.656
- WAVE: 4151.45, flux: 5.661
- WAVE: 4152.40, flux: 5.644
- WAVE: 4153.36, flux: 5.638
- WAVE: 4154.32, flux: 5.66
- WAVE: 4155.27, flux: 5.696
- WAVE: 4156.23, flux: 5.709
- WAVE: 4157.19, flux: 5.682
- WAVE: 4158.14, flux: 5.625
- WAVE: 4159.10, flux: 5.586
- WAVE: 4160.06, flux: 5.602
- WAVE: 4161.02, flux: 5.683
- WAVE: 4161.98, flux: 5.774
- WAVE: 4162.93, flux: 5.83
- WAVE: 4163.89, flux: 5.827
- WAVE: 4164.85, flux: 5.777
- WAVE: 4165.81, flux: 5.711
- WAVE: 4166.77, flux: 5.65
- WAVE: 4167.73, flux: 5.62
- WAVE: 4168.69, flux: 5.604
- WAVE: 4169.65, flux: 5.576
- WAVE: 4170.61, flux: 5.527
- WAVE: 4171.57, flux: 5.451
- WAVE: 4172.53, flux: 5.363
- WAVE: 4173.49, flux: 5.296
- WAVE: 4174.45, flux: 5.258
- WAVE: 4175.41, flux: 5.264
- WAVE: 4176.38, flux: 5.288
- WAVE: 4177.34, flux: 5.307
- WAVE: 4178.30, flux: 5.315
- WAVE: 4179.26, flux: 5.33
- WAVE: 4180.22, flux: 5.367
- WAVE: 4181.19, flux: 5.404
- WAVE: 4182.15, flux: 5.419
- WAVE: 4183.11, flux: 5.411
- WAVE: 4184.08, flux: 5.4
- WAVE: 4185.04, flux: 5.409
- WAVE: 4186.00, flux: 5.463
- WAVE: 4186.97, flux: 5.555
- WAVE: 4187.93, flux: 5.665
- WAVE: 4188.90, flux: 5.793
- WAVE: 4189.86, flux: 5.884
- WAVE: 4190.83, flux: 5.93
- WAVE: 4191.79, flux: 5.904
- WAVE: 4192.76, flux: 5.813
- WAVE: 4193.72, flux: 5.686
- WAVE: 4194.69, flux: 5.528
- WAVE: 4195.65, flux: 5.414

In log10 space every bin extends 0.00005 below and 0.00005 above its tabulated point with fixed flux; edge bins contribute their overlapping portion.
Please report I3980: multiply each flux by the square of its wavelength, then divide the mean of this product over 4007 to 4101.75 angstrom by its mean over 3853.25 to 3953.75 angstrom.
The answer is 1.9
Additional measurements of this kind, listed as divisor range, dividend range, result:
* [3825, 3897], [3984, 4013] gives 2.13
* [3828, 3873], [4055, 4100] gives 2.36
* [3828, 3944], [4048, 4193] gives 2.07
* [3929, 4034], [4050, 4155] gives 1.35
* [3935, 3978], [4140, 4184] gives 1.95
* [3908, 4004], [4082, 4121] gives 1.63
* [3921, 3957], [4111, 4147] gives 2.07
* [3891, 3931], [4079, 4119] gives 1.73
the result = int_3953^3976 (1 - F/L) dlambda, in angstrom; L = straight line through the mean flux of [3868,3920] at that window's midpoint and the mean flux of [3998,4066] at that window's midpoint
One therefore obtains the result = 7.93 angstrom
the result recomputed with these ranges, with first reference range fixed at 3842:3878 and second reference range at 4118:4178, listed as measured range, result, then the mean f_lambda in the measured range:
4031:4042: -2.3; 5.59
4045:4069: -3.3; 5.48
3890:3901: -1.4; 3.73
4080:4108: -3.4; 5.79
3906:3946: 3.3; 3.28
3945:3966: 1.3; 3.62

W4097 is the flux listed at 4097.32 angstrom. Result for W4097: 5.498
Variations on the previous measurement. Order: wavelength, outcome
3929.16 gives 2.263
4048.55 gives 5.727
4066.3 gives 5.586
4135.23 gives 5.569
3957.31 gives 3.832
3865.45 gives 3.259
